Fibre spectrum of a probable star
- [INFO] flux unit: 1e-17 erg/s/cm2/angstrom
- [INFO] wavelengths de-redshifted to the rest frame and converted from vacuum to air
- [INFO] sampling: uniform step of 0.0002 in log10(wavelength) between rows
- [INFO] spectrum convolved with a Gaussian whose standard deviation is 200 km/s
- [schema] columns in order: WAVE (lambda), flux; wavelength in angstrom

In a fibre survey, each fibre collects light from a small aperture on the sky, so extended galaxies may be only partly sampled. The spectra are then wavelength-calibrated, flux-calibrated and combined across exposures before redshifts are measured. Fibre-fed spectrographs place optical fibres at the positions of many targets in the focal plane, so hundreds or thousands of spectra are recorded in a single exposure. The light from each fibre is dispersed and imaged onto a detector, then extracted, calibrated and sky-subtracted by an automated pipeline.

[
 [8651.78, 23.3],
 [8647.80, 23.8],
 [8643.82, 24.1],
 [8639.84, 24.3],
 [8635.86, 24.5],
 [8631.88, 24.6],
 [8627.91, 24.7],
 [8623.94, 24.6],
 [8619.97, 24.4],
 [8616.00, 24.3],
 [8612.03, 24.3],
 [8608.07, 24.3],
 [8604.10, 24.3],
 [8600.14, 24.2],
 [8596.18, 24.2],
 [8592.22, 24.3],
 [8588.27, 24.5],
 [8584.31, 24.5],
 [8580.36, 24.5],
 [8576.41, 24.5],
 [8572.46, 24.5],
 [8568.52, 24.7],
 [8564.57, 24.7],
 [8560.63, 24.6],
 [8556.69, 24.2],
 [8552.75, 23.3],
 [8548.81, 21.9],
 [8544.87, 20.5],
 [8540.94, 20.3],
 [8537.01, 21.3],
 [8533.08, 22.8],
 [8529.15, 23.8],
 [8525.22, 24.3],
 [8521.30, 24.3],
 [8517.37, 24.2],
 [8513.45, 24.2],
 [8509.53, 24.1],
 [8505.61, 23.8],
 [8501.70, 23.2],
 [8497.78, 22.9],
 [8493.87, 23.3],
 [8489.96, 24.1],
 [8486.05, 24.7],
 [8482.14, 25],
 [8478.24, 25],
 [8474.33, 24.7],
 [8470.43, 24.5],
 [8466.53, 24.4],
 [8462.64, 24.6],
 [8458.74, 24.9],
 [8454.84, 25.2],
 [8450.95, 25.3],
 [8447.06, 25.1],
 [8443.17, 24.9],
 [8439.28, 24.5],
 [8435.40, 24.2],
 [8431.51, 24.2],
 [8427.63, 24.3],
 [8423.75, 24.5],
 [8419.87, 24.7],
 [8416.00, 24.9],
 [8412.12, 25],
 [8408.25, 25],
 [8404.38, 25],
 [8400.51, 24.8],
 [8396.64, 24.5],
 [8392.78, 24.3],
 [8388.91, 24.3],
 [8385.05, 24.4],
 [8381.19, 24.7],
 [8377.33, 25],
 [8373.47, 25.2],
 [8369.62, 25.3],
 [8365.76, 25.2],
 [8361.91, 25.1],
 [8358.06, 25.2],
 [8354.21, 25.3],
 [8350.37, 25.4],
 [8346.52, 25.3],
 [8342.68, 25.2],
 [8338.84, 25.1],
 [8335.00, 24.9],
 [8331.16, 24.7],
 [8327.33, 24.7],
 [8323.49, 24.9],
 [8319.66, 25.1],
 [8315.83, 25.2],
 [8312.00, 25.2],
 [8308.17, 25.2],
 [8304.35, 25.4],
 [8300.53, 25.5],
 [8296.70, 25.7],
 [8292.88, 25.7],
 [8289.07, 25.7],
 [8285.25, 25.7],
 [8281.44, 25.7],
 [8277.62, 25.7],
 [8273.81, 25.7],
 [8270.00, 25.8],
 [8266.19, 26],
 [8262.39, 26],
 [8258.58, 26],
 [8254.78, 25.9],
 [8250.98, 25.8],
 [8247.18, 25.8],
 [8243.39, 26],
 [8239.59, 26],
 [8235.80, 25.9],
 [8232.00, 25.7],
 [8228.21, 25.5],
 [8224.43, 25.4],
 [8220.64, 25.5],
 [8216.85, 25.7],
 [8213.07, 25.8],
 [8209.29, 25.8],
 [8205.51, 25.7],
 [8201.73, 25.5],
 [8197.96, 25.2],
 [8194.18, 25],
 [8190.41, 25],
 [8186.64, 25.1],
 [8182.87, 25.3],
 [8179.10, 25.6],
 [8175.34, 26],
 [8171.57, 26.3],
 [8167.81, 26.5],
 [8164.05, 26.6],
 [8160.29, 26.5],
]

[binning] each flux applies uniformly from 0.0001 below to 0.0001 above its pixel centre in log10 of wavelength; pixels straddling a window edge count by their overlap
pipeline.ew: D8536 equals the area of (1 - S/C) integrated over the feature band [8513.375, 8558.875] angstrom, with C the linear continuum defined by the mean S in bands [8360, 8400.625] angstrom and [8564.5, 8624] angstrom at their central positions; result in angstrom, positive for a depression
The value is 3.04 angstrom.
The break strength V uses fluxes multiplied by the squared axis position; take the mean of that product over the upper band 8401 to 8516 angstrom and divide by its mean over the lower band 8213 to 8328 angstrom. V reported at 1.00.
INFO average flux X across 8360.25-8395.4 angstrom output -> 24.8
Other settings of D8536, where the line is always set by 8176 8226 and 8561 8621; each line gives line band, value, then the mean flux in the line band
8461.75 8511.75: 1.1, 24.2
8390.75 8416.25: 0.1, 24.8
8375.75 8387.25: 0.1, 24.7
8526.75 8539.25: 1.0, 22.6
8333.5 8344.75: 0.0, 25.1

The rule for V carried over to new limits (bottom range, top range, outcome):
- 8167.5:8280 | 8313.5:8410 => 1.00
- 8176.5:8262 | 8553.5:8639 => 1.04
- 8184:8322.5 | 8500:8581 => 0.98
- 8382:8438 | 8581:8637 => 1.04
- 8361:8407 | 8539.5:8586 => 0.99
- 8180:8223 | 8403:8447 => 1.02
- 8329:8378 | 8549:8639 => 1.02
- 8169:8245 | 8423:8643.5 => 1.02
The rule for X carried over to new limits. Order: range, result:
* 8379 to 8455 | 24.7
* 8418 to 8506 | 24.4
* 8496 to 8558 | 23.1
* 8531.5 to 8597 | 23.5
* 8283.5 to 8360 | 25.3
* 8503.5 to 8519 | 24.1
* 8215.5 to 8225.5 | 25.5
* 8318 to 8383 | 25.1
